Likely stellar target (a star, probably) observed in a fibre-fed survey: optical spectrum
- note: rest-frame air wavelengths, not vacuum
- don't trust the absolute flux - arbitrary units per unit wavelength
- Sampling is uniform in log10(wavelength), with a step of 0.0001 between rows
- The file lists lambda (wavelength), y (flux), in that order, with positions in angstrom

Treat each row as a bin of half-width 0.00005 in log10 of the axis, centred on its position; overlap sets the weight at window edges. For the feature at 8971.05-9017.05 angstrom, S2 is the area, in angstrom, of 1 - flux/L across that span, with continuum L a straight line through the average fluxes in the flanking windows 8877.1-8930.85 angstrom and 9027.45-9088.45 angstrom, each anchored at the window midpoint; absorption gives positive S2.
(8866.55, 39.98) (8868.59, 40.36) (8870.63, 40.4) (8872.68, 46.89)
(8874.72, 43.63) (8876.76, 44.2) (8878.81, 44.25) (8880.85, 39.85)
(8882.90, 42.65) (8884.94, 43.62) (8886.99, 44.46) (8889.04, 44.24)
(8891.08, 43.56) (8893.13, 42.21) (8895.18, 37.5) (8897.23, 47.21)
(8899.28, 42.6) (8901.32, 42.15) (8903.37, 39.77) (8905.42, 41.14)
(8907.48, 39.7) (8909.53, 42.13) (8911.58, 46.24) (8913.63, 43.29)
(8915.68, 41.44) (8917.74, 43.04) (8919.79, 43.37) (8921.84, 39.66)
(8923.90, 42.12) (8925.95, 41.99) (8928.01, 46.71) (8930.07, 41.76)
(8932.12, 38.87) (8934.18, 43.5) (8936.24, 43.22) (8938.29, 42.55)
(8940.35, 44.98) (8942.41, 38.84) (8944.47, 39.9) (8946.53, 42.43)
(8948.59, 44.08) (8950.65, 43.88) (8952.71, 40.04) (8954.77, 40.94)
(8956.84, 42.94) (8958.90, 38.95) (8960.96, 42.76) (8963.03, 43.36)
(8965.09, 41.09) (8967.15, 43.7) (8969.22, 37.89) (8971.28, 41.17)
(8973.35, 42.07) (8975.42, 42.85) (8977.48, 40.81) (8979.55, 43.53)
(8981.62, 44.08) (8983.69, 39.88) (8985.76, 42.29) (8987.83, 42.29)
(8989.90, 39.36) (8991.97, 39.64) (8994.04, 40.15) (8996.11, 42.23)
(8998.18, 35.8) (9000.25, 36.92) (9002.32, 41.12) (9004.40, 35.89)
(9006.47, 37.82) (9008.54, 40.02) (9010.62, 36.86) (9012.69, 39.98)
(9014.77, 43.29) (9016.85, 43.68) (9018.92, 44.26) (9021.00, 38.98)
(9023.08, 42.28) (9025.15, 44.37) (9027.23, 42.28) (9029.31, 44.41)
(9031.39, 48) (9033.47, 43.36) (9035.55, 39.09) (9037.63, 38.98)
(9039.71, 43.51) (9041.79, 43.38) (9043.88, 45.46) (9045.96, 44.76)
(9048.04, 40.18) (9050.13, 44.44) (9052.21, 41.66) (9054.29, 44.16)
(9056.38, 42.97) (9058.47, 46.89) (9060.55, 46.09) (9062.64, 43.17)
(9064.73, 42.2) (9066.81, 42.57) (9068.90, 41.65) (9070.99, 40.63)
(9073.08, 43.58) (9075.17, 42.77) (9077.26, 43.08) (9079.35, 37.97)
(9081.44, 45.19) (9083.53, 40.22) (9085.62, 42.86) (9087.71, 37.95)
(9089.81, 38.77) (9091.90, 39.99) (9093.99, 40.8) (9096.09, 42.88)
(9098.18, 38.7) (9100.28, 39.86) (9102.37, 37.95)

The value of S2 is 2.5 angstrom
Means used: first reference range 42.6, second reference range 42.8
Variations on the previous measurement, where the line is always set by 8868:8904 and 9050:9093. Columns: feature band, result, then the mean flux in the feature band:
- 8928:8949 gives 0.24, 42.2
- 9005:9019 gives 0.66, 40.5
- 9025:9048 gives -0.46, 43.2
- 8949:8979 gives 0.64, 41.7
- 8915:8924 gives 0.17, 41.9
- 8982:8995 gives 0.53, 40.8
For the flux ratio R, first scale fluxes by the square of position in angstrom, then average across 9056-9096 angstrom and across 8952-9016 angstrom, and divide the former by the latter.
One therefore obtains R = 1.1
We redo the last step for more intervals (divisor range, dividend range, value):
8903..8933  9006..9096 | 1.03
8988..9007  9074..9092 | 1.07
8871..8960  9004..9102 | 1.02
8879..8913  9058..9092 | 1.03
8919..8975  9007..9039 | 1.02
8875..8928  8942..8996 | 0.99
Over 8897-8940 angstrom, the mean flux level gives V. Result 42.5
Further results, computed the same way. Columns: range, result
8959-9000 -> 41.2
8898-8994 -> 41.9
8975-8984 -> 42.4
